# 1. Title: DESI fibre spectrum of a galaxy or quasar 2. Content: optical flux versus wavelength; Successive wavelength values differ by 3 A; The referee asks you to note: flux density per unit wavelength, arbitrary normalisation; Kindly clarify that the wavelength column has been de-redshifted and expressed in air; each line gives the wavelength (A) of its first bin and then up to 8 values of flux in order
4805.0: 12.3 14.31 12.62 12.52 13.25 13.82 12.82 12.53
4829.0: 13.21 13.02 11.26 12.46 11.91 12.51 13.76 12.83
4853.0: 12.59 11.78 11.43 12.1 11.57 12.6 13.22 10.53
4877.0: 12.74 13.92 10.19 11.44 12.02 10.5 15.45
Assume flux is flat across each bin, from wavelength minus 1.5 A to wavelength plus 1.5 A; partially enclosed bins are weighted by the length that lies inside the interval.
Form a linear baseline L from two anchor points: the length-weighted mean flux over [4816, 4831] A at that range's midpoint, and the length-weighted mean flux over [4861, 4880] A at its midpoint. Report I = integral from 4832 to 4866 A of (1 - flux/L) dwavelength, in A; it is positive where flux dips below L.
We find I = 1.1 A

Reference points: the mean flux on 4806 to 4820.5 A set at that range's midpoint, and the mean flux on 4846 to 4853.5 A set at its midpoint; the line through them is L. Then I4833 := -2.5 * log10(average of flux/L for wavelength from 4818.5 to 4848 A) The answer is 0.04 mag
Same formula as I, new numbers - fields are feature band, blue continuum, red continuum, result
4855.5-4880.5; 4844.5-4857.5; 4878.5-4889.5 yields 0.2 A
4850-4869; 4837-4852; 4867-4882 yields 0.8 A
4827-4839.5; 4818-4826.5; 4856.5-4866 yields 0.2 A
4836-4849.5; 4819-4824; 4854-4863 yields -0.2 A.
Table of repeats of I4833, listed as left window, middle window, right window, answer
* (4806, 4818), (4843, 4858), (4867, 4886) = -0.01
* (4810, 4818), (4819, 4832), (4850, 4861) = -0.04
